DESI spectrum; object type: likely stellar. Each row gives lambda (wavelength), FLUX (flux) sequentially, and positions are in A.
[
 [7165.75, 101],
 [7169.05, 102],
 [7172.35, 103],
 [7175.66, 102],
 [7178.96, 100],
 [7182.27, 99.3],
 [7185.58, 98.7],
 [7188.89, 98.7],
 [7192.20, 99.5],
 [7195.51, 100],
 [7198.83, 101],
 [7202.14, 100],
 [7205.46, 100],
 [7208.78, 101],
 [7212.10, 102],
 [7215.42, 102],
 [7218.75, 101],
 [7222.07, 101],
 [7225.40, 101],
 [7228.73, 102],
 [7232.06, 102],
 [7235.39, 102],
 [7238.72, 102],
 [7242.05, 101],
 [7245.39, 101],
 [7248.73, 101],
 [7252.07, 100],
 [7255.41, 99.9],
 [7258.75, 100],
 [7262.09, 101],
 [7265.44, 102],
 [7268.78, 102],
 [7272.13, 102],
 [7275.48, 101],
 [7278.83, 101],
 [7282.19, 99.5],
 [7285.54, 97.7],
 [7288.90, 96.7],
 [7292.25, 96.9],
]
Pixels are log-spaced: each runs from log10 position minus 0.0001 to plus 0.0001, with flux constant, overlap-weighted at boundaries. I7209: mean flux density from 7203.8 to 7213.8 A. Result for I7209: 101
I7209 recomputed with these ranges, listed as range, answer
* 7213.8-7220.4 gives 101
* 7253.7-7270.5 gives 101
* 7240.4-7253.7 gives 101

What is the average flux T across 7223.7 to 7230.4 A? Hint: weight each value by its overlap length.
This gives 101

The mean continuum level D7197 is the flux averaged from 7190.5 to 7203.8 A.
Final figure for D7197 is 100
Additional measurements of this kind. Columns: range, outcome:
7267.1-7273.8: 102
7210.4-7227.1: 101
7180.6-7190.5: 98.9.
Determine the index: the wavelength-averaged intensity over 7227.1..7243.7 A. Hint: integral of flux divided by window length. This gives 102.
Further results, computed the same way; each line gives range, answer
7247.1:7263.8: 100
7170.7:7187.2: 101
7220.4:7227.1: 101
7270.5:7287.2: 100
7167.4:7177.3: 102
